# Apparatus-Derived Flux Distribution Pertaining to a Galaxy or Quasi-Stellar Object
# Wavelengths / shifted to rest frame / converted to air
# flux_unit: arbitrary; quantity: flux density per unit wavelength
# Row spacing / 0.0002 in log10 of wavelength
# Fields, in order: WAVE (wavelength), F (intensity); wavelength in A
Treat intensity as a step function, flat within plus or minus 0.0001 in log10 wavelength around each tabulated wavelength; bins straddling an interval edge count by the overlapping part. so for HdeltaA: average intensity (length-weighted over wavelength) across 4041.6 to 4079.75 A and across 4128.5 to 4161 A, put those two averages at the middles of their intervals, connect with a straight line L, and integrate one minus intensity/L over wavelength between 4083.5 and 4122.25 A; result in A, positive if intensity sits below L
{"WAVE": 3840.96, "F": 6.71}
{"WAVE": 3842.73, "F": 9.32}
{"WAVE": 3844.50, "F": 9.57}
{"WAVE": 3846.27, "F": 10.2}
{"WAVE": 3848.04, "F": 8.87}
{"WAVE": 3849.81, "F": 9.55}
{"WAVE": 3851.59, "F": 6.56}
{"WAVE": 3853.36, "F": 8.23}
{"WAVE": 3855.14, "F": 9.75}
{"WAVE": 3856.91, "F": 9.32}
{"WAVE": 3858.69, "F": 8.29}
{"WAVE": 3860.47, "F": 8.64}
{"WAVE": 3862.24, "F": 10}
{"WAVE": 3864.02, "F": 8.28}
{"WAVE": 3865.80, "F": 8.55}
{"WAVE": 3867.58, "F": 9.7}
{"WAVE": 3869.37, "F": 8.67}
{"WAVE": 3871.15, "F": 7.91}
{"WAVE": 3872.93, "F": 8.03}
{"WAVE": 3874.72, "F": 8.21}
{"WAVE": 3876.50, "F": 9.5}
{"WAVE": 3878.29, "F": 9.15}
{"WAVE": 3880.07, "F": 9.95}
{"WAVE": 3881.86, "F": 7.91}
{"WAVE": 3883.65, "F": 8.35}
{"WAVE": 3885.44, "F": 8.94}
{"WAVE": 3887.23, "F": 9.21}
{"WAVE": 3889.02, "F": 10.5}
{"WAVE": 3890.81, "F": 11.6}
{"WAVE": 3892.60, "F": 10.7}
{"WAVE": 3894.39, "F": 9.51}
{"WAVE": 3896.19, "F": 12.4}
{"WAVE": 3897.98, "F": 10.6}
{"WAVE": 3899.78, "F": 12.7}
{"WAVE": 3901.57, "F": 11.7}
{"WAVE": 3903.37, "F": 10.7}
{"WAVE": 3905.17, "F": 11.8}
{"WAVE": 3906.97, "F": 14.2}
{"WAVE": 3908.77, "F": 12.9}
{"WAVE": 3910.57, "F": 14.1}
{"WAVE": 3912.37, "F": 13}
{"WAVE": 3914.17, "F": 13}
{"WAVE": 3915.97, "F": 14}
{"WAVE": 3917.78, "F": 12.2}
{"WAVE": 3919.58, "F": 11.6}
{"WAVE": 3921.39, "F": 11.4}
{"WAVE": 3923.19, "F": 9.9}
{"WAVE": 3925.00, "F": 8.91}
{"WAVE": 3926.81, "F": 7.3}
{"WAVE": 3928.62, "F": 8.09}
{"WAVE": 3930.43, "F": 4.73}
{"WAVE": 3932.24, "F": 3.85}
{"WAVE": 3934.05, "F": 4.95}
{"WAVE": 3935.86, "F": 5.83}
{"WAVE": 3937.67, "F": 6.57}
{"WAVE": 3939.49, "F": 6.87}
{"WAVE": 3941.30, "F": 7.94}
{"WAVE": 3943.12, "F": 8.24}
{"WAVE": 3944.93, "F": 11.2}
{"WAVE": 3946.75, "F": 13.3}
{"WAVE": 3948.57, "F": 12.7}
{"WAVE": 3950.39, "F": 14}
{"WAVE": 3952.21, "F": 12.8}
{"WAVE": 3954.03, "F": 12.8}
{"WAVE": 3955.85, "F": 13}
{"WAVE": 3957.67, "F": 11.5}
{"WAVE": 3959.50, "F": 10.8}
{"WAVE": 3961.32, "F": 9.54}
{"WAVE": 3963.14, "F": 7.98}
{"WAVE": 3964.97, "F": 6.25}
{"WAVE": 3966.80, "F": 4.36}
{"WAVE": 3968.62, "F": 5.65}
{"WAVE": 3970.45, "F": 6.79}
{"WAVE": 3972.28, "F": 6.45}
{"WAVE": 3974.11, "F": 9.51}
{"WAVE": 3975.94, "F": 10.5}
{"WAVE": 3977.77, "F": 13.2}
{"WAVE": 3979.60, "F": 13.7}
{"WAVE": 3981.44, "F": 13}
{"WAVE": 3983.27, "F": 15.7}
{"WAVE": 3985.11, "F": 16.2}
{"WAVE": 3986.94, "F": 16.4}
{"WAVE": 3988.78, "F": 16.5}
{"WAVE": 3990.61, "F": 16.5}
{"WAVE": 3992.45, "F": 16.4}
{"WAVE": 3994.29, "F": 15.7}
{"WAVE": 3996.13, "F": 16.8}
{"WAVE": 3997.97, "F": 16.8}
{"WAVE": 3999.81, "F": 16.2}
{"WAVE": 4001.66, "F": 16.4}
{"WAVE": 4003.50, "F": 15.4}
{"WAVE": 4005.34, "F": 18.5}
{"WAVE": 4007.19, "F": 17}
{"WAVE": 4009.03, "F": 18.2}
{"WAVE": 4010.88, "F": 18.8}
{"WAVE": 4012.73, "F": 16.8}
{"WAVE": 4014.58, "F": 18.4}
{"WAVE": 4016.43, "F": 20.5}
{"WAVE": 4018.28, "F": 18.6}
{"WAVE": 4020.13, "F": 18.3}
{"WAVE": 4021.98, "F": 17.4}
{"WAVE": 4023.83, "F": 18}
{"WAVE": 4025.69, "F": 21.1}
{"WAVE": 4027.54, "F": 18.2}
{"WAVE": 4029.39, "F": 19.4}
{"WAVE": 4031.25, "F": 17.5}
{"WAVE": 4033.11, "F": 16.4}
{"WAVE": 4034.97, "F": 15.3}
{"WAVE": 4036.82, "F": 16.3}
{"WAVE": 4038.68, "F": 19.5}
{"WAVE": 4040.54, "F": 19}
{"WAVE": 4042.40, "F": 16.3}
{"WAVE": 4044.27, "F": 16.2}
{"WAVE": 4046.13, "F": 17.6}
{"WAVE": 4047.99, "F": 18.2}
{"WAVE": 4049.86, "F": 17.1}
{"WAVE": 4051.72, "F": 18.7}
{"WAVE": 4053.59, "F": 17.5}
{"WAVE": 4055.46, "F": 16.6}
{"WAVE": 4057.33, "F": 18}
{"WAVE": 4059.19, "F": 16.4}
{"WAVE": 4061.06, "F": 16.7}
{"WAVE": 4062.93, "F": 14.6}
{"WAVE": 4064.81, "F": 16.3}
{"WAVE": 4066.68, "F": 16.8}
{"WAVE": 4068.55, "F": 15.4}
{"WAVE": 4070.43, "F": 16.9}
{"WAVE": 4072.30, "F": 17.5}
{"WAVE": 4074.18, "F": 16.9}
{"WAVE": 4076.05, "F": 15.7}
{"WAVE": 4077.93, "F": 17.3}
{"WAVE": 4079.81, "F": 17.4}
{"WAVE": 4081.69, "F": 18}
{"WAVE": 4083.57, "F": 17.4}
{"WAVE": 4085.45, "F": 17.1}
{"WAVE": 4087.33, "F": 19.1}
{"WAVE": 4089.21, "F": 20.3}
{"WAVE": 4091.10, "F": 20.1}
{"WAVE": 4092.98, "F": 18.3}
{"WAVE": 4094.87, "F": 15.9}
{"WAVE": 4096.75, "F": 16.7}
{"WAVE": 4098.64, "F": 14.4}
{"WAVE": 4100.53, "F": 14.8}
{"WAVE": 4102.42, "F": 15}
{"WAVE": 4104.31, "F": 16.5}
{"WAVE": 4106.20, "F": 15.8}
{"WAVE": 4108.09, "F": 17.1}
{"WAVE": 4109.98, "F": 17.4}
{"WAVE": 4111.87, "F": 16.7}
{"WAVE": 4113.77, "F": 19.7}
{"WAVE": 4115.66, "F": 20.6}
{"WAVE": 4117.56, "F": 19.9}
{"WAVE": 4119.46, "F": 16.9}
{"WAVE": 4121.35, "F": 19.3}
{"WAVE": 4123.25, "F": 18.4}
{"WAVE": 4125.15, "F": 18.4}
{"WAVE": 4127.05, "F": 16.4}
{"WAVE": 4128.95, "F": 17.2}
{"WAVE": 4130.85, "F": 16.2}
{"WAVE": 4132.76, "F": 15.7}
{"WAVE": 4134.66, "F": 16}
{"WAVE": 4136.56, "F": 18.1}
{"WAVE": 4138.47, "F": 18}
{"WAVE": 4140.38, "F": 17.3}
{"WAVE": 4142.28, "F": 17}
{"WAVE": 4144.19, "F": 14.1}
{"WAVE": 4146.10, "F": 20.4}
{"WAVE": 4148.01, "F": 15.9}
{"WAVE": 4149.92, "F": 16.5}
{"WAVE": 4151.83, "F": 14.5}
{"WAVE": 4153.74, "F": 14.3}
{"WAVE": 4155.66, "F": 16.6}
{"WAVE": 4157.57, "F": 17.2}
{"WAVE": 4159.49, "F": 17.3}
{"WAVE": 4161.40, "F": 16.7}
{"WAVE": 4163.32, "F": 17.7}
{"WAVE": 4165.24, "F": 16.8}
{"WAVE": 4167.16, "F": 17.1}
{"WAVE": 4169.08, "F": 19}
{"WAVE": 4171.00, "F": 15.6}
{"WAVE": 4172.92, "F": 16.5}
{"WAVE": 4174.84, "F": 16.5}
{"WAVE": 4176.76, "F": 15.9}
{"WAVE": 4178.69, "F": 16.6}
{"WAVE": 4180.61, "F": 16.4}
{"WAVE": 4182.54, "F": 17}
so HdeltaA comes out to -2.0 A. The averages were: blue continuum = 16.8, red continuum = 16.6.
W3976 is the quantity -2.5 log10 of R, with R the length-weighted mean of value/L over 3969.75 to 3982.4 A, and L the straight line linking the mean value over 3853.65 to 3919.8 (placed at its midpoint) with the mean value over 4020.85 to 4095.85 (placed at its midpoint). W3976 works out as 0.317 mag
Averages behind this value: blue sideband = 10.4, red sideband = 17.5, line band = 10.5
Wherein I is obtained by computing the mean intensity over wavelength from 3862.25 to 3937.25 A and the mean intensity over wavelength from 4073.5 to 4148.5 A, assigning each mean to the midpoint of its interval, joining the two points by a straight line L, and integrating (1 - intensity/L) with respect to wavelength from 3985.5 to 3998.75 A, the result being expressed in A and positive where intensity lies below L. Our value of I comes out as -3.3 A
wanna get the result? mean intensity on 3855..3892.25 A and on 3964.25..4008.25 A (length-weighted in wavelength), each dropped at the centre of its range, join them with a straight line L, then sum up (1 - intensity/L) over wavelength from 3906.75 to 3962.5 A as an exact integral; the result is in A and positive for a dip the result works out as 5.2 A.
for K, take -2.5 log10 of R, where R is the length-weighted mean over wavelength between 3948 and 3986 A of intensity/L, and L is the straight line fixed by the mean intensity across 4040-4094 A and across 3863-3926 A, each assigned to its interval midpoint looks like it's 0.24 mag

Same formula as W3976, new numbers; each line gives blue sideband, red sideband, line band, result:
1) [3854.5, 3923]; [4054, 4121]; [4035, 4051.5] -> -0.12 mag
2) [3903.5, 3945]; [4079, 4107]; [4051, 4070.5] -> -0.07 mag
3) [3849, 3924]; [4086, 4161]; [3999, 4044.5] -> -0.24 mag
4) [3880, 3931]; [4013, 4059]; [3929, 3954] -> 0.41 mag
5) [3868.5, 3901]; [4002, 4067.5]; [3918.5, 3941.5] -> 0.50 mag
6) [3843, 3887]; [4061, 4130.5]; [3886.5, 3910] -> -0.14 mag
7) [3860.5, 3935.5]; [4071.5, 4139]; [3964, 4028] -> -0.10 mag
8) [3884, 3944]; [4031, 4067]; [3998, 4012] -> -0.17 mag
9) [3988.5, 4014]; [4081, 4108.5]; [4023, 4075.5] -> -0.02 mag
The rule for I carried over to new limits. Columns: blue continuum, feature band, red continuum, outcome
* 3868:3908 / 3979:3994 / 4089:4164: -3.0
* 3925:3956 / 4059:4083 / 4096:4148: -2.8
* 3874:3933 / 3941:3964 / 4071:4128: 1.6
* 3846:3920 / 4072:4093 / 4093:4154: -2.8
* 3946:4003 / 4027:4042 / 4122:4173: -3.9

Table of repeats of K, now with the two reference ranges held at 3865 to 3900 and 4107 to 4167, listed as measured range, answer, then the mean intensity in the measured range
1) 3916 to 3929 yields 0.05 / 10.3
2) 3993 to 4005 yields -0.24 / 16.3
